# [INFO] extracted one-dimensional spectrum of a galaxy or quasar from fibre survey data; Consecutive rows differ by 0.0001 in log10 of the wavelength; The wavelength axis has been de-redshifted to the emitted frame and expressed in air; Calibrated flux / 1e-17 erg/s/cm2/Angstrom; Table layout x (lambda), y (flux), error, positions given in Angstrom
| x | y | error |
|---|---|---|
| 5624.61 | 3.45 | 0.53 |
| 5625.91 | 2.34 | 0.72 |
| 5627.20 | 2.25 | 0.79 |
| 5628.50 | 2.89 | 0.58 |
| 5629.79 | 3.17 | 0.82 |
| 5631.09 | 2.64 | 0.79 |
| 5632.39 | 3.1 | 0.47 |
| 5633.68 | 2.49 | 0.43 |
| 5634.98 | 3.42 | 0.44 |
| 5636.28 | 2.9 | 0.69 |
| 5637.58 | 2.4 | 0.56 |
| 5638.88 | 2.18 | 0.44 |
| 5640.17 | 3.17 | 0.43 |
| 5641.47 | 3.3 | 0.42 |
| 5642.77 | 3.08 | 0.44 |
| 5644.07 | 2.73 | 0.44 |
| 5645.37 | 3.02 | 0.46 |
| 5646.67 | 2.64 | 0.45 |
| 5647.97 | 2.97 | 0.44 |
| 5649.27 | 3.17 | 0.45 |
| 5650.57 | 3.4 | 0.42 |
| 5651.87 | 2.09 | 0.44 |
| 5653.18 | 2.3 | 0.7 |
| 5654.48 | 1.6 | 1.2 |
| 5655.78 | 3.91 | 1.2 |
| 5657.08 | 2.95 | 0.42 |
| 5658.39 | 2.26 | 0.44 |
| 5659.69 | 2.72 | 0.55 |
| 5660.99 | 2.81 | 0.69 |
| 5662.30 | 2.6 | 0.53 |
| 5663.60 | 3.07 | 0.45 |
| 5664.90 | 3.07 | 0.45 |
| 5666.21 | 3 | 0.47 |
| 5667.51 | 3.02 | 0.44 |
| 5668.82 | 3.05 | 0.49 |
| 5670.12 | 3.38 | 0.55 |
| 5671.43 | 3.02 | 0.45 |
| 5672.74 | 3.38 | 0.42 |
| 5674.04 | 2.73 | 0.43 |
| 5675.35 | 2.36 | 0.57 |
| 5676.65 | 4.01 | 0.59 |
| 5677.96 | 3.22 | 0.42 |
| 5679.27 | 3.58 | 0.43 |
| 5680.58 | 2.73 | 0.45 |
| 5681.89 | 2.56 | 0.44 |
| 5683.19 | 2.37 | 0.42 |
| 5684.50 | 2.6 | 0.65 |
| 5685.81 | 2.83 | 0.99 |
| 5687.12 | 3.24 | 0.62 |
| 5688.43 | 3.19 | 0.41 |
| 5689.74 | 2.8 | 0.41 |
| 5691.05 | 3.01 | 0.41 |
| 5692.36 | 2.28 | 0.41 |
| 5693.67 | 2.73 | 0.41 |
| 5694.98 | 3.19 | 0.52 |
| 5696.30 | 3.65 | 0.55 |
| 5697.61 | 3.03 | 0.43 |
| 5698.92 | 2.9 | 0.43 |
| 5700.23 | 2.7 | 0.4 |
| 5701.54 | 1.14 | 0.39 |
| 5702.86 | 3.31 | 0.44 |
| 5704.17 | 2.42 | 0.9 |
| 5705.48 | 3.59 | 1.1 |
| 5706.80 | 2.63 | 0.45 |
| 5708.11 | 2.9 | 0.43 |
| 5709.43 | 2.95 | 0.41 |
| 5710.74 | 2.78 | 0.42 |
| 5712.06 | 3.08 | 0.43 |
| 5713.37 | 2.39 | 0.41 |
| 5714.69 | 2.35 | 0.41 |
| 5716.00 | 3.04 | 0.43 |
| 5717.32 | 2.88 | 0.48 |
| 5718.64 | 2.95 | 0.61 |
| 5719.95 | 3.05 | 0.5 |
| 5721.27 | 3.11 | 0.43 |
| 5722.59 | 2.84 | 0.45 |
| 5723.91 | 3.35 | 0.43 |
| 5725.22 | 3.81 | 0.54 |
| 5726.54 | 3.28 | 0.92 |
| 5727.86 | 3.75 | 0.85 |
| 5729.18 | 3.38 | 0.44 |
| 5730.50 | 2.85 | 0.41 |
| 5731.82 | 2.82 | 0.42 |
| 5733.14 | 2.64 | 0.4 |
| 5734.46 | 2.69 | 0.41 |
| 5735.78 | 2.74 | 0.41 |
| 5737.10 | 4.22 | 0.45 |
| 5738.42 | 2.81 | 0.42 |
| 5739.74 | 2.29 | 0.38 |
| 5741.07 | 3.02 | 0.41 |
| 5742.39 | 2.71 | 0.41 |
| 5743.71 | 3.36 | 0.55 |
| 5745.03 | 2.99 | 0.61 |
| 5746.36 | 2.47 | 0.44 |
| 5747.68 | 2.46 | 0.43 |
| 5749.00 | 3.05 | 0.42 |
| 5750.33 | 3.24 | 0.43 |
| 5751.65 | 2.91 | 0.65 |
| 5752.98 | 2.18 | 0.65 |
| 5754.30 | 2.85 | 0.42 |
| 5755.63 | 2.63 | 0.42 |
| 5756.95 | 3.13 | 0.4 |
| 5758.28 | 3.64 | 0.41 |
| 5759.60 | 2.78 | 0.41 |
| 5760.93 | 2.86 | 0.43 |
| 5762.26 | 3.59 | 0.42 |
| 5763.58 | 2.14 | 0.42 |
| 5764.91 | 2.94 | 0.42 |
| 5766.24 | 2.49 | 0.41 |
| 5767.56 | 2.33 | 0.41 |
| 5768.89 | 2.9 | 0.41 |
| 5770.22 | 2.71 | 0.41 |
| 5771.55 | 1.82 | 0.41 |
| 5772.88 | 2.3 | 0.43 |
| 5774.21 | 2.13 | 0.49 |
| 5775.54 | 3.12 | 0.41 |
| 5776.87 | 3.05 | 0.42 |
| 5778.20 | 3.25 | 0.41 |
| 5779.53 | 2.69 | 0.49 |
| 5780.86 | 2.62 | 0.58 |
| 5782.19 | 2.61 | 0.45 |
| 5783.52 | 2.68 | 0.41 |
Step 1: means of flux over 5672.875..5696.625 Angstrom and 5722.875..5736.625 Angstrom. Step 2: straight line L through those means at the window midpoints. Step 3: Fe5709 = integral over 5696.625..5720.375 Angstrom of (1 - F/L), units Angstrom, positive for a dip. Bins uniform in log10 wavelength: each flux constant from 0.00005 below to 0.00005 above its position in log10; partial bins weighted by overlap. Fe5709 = 2.0 Angstrom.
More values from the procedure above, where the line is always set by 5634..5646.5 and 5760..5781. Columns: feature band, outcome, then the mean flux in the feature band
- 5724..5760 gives -3.49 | 3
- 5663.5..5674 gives -0.96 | 3.1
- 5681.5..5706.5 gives -0.11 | 2.82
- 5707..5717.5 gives -0.03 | 2.79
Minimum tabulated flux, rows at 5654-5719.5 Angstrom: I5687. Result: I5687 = 1.14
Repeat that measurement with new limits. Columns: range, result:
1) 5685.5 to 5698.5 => 2.28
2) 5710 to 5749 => 2.29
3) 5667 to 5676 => 2.36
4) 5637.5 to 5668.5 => 1.6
